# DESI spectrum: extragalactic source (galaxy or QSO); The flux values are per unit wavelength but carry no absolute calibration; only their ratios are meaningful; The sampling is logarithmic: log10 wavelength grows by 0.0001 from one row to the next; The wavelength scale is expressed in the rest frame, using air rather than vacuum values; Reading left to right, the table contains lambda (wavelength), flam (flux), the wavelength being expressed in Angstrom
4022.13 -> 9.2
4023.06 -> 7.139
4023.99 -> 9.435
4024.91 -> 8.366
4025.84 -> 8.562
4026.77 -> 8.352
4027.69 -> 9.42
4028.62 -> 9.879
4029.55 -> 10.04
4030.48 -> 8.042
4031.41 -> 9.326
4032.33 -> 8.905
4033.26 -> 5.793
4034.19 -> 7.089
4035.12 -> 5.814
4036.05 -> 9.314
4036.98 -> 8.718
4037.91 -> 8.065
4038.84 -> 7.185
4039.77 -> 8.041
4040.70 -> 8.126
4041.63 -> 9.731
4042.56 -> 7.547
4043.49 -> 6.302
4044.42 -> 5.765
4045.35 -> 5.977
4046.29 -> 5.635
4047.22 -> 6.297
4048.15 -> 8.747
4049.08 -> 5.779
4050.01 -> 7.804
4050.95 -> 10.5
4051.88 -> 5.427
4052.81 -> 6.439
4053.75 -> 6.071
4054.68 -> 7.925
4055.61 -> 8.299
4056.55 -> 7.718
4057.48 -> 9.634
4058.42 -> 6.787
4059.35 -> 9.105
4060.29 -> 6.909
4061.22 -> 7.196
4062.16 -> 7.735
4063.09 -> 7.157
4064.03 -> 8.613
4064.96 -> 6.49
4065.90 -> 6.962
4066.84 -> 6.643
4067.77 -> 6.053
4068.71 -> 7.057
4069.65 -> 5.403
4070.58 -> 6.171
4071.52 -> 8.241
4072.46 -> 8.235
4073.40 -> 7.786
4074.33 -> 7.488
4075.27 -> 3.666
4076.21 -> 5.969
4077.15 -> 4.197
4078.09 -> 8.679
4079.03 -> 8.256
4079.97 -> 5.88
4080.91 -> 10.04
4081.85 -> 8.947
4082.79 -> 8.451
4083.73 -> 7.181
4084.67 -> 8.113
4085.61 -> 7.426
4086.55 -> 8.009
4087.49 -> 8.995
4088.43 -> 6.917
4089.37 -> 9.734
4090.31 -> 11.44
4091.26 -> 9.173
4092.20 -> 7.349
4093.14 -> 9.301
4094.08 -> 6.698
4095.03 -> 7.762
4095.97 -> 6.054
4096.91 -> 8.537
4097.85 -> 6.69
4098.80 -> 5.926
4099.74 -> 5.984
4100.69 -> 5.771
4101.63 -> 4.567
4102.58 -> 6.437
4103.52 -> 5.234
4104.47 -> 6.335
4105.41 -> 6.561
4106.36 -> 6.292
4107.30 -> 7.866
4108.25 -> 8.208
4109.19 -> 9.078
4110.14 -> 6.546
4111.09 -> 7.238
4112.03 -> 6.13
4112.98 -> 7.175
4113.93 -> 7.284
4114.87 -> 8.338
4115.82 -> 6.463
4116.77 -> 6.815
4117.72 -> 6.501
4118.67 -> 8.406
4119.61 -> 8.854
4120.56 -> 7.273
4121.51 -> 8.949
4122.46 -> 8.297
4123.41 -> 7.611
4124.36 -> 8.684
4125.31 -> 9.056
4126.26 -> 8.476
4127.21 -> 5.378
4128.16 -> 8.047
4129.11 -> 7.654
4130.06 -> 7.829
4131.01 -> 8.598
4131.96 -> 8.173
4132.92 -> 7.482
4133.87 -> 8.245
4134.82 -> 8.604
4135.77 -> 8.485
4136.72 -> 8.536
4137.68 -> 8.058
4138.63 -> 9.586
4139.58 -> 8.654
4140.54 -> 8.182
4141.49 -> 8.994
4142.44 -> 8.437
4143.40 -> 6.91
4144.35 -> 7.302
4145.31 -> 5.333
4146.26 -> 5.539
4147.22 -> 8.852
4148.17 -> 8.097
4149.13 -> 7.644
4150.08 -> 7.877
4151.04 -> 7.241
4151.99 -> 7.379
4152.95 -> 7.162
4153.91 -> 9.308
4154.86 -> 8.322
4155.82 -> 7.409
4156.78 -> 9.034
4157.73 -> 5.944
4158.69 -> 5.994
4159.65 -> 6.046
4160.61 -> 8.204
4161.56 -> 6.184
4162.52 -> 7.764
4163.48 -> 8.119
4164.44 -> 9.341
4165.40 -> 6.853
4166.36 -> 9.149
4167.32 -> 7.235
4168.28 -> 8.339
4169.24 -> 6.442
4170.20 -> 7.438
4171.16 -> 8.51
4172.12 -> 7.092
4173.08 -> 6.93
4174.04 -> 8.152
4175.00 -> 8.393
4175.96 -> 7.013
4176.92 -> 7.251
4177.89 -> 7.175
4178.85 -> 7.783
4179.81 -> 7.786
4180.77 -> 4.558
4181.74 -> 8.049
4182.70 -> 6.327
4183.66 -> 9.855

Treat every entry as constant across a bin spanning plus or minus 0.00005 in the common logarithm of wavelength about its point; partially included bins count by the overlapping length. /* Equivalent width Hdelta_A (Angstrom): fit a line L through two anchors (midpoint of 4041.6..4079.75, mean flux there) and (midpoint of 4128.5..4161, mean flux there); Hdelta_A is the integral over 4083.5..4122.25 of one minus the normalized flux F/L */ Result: 0.2 Angstrom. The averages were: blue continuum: 7.09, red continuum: 7.8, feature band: 7.41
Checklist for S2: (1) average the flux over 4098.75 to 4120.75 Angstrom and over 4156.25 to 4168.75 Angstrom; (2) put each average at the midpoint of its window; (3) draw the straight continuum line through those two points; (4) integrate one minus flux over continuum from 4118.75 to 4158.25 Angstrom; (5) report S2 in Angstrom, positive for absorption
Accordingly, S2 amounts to -3.8 Angstrom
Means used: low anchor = 6.9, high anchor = 7.55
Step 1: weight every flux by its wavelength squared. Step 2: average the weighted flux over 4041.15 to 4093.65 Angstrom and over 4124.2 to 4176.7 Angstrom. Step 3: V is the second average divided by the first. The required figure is 1.08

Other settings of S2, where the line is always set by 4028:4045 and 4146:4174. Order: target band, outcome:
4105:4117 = 0.8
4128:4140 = -1.0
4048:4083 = 2.6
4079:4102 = 0.2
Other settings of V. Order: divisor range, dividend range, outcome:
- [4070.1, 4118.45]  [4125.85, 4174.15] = 1.09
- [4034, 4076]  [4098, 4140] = 1.06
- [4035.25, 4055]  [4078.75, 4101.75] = 1.08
